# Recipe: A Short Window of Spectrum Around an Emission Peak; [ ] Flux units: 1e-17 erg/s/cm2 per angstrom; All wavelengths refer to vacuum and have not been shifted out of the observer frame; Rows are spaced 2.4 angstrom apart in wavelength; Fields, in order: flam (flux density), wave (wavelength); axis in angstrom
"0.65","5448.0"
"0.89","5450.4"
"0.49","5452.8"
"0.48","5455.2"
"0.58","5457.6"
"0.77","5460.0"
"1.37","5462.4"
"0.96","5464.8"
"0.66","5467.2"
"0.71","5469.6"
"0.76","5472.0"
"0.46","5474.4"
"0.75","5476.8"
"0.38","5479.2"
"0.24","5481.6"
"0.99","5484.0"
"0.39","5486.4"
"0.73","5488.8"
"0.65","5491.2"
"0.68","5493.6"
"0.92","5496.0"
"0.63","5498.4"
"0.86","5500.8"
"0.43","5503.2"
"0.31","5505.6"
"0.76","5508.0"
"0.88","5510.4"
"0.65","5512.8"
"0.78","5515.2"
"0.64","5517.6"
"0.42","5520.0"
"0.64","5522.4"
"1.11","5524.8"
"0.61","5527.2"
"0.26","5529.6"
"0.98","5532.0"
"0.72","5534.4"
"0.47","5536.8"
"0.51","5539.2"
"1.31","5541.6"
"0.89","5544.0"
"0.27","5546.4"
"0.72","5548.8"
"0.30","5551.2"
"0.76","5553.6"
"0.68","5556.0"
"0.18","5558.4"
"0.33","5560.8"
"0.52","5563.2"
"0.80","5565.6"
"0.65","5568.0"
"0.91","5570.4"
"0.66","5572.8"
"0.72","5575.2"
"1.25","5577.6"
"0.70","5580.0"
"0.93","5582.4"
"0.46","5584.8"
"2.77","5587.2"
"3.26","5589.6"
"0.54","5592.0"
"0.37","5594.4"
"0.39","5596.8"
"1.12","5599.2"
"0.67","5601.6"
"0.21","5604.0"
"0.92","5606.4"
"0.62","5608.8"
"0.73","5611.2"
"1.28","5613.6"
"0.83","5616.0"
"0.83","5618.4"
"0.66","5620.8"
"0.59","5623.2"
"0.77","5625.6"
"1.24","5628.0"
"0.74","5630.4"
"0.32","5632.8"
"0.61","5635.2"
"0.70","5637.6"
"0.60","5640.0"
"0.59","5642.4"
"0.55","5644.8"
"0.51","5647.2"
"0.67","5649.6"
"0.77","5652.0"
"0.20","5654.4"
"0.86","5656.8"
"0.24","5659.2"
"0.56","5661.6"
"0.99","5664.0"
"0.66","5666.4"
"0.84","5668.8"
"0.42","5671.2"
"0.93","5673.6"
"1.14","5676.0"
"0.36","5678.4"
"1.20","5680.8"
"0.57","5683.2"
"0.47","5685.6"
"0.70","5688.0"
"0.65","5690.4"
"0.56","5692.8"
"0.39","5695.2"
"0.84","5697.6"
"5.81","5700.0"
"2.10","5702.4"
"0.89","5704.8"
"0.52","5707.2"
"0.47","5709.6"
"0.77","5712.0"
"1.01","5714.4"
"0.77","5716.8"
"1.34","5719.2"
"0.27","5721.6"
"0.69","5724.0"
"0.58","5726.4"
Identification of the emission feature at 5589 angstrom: H-beta 4861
